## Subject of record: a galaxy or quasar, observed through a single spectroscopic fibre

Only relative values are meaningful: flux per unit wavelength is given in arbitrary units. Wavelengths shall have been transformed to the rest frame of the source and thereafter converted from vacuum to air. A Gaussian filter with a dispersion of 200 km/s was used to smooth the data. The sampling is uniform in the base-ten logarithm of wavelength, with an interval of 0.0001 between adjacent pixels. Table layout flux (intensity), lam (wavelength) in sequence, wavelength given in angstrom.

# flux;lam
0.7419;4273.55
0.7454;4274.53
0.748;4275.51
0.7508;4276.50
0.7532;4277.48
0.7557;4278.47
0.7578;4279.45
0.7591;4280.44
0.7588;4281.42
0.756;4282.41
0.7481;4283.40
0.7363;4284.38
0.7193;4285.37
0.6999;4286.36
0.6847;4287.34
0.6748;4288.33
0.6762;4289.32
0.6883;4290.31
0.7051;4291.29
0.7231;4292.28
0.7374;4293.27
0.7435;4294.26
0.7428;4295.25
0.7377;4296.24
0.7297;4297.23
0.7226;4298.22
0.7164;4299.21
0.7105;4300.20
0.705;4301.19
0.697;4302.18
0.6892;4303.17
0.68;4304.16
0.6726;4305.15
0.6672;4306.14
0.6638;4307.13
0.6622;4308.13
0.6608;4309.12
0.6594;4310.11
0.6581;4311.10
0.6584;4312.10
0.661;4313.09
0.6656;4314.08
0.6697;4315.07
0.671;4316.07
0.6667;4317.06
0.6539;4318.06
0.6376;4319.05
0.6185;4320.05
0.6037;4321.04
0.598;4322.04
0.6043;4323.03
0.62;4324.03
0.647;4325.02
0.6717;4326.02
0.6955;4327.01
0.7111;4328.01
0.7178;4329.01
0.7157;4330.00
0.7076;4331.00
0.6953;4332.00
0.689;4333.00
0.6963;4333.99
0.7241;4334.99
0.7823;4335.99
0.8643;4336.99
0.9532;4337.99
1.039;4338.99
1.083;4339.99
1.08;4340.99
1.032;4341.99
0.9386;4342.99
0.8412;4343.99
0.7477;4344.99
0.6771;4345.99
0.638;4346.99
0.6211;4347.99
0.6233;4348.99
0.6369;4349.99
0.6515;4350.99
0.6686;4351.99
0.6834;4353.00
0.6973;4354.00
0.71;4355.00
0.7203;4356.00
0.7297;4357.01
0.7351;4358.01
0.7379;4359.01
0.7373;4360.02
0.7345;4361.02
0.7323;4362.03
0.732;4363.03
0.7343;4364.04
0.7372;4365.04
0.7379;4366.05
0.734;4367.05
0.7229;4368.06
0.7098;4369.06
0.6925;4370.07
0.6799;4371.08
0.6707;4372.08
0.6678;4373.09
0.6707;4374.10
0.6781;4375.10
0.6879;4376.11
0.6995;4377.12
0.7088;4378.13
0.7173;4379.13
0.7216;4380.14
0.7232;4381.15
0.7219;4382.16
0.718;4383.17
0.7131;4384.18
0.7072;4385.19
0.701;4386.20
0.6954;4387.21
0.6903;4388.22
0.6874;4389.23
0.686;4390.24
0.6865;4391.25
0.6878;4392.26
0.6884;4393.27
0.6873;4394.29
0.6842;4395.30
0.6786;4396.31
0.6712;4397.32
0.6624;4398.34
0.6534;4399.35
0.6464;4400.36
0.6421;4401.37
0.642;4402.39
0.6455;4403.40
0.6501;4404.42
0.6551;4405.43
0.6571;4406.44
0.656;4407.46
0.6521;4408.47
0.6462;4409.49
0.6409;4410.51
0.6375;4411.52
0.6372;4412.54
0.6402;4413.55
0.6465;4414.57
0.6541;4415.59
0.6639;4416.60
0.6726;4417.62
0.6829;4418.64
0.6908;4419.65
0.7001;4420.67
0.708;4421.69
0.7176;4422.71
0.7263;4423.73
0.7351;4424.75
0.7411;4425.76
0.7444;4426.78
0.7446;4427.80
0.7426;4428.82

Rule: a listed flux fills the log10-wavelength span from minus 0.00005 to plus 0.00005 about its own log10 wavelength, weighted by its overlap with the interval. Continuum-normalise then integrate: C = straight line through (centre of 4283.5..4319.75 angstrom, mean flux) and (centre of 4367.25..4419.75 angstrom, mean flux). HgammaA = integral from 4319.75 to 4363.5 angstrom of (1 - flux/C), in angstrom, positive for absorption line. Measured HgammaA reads -3.5 angstrom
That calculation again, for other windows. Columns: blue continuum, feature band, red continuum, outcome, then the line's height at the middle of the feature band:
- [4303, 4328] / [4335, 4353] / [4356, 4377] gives -3.2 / 0.687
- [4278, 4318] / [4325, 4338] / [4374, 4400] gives -0.6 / 0.699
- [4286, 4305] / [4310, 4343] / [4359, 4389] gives -1.3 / 0.709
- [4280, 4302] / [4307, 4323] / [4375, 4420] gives 1.4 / 0.711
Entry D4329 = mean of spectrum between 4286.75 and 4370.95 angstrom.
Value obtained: 0.718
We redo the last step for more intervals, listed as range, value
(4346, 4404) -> 0.692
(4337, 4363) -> 0.779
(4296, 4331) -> 0.672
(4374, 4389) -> 0.704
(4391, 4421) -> 0.662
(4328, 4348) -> 0.814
